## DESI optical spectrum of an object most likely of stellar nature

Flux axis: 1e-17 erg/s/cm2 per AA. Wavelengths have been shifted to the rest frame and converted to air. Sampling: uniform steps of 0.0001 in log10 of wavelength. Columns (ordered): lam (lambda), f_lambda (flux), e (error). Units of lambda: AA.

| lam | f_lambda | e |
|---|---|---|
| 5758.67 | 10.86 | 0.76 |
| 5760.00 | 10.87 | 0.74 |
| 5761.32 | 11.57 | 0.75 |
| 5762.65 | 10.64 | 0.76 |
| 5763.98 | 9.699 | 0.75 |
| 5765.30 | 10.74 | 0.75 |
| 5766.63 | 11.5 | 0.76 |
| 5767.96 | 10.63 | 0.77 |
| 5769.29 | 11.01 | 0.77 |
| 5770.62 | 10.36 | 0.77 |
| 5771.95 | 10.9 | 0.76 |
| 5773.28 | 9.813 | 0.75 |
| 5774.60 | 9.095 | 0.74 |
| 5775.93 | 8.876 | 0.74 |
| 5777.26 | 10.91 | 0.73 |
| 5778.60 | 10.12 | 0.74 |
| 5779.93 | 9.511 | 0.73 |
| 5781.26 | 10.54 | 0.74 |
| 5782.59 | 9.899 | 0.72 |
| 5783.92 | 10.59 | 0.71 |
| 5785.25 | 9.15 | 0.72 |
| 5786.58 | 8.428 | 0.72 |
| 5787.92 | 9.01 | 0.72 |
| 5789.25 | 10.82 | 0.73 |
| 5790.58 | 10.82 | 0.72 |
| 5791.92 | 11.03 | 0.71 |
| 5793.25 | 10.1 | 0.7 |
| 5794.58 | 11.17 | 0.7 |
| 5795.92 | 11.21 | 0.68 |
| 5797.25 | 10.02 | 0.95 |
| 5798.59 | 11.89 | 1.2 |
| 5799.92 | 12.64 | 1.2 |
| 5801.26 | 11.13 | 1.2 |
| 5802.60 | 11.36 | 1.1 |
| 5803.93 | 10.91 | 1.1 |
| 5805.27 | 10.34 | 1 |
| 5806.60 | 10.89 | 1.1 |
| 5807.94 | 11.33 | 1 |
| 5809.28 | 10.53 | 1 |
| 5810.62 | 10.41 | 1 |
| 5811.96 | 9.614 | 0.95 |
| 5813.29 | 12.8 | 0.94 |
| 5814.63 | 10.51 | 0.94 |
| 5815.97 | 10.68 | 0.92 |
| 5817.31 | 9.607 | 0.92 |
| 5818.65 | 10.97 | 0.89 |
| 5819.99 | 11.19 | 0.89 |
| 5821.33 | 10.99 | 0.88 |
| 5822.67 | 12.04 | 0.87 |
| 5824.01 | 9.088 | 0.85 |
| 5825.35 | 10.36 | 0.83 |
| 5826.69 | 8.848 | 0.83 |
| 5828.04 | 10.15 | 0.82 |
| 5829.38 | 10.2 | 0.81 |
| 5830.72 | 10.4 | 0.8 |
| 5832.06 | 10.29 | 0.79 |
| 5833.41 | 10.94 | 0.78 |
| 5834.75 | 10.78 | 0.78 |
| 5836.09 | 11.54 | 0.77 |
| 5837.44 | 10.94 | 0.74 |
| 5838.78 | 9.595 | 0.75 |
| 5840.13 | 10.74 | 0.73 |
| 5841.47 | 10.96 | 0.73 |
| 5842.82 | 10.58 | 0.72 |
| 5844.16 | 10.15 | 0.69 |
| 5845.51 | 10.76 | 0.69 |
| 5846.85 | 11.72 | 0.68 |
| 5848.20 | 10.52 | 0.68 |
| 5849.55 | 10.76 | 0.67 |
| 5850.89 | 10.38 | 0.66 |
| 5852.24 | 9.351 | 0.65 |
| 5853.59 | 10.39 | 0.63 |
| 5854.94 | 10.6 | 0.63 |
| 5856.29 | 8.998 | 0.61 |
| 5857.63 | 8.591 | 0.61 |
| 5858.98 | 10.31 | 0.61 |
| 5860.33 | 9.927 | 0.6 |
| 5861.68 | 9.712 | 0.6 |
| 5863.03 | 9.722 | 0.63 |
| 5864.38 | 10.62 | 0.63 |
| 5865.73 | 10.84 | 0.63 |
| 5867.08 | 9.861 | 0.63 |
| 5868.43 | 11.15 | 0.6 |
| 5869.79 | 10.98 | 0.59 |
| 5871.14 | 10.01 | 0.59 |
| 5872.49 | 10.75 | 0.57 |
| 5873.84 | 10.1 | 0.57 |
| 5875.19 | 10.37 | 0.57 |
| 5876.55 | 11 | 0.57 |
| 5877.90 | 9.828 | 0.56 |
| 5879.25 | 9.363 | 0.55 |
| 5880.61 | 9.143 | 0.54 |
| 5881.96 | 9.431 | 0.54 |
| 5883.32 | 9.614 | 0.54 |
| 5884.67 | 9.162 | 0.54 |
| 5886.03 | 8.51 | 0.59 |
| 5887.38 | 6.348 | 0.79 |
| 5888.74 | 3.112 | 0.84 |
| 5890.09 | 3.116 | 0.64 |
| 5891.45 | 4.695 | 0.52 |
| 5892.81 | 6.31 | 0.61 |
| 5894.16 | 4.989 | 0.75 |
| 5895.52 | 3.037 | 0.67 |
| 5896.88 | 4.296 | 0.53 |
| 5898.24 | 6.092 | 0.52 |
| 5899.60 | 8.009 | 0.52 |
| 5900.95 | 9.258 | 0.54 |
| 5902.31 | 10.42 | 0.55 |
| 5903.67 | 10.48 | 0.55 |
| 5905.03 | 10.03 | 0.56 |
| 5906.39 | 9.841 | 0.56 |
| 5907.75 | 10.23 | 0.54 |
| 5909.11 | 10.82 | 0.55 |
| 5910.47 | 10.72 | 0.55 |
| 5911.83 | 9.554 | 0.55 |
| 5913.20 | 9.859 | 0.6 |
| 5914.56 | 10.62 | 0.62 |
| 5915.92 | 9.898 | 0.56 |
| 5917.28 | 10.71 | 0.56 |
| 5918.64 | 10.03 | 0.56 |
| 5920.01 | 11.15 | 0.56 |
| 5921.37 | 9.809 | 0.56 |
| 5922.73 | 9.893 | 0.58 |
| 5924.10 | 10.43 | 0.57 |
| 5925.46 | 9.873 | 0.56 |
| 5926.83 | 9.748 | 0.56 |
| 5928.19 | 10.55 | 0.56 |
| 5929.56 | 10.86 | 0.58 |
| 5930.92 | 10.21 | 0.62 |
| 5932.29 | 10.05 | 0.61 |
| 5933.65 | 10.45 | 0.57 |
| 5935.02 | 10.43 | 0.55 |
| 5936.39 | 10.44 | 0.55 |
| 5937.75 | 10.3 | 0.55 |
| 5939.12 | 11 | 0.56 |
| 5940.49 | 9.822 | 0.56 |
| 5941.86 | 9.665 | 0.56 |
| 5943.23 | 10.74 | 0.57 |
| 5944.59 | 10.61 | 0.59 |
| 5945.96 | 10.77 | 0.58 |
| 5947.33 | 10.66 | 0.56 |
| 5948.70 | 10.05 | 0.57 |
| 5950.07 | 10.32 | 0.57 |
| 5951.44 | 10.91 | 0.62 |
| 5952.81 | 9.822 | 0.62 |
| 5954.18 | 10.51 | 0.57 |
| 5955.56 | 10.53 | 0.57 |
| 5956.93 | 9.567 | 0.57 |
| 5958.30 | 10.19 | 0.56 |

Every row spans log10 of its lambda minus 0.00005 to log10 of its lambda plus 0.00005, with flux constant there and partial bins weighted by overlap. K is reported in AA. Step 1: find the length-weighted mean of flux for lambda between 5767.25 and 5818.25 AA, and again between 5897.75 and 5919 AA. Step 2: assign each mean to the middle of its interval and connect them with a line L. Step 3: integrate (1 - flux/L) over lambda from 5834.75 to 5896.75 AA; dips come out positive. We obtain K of 5.02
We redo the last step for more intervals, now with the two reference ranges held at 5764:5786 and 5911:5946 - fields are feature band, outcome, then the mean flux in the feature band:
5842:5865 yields 0.1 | 10.2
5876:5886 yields 0.7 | 9.56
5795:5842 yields -2.4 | 10.7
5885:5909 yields 7.4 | 7.11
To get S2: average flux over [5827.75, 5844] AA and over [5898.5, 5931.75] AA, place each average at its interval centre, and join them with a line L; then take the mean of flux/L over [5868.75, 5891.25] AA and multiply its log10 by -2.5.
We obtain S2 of 0.18 mag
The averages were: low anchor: 10.6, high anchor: 10.1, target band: 8.75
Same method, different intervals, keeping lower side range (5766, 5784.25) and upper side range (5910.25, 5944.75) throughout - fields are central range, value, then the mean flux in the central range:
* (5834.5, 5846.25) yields -0.043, 10.7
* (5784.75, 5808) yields -0.043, 10.7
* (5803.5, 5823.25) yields -0.060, 10.8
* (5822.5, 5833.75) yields 0.012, 10.2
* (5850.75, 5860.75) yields 0.052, 9.78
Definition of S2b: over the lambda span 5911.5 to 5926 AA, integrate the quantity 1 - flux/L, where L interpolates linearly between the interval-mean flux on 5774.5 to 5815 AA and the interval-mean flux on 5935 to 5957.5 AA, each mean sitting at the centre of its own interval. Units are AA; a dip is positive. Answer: 0.3 AA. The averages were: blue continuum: 10.5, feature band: 10.2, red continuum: 10.4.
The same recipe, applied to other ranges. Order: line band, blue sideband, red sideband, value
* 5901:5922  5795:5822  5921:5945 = 0.3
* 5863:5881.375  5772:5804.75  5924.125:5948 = 0.2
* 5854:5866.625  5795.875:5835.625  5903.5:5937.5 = 0.7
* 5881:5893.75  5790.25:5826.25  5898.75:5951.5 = 4.5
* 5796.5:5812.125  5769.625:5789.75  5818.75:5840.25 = -1.2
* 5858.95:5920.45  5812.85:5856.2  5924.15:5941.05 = 8.5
